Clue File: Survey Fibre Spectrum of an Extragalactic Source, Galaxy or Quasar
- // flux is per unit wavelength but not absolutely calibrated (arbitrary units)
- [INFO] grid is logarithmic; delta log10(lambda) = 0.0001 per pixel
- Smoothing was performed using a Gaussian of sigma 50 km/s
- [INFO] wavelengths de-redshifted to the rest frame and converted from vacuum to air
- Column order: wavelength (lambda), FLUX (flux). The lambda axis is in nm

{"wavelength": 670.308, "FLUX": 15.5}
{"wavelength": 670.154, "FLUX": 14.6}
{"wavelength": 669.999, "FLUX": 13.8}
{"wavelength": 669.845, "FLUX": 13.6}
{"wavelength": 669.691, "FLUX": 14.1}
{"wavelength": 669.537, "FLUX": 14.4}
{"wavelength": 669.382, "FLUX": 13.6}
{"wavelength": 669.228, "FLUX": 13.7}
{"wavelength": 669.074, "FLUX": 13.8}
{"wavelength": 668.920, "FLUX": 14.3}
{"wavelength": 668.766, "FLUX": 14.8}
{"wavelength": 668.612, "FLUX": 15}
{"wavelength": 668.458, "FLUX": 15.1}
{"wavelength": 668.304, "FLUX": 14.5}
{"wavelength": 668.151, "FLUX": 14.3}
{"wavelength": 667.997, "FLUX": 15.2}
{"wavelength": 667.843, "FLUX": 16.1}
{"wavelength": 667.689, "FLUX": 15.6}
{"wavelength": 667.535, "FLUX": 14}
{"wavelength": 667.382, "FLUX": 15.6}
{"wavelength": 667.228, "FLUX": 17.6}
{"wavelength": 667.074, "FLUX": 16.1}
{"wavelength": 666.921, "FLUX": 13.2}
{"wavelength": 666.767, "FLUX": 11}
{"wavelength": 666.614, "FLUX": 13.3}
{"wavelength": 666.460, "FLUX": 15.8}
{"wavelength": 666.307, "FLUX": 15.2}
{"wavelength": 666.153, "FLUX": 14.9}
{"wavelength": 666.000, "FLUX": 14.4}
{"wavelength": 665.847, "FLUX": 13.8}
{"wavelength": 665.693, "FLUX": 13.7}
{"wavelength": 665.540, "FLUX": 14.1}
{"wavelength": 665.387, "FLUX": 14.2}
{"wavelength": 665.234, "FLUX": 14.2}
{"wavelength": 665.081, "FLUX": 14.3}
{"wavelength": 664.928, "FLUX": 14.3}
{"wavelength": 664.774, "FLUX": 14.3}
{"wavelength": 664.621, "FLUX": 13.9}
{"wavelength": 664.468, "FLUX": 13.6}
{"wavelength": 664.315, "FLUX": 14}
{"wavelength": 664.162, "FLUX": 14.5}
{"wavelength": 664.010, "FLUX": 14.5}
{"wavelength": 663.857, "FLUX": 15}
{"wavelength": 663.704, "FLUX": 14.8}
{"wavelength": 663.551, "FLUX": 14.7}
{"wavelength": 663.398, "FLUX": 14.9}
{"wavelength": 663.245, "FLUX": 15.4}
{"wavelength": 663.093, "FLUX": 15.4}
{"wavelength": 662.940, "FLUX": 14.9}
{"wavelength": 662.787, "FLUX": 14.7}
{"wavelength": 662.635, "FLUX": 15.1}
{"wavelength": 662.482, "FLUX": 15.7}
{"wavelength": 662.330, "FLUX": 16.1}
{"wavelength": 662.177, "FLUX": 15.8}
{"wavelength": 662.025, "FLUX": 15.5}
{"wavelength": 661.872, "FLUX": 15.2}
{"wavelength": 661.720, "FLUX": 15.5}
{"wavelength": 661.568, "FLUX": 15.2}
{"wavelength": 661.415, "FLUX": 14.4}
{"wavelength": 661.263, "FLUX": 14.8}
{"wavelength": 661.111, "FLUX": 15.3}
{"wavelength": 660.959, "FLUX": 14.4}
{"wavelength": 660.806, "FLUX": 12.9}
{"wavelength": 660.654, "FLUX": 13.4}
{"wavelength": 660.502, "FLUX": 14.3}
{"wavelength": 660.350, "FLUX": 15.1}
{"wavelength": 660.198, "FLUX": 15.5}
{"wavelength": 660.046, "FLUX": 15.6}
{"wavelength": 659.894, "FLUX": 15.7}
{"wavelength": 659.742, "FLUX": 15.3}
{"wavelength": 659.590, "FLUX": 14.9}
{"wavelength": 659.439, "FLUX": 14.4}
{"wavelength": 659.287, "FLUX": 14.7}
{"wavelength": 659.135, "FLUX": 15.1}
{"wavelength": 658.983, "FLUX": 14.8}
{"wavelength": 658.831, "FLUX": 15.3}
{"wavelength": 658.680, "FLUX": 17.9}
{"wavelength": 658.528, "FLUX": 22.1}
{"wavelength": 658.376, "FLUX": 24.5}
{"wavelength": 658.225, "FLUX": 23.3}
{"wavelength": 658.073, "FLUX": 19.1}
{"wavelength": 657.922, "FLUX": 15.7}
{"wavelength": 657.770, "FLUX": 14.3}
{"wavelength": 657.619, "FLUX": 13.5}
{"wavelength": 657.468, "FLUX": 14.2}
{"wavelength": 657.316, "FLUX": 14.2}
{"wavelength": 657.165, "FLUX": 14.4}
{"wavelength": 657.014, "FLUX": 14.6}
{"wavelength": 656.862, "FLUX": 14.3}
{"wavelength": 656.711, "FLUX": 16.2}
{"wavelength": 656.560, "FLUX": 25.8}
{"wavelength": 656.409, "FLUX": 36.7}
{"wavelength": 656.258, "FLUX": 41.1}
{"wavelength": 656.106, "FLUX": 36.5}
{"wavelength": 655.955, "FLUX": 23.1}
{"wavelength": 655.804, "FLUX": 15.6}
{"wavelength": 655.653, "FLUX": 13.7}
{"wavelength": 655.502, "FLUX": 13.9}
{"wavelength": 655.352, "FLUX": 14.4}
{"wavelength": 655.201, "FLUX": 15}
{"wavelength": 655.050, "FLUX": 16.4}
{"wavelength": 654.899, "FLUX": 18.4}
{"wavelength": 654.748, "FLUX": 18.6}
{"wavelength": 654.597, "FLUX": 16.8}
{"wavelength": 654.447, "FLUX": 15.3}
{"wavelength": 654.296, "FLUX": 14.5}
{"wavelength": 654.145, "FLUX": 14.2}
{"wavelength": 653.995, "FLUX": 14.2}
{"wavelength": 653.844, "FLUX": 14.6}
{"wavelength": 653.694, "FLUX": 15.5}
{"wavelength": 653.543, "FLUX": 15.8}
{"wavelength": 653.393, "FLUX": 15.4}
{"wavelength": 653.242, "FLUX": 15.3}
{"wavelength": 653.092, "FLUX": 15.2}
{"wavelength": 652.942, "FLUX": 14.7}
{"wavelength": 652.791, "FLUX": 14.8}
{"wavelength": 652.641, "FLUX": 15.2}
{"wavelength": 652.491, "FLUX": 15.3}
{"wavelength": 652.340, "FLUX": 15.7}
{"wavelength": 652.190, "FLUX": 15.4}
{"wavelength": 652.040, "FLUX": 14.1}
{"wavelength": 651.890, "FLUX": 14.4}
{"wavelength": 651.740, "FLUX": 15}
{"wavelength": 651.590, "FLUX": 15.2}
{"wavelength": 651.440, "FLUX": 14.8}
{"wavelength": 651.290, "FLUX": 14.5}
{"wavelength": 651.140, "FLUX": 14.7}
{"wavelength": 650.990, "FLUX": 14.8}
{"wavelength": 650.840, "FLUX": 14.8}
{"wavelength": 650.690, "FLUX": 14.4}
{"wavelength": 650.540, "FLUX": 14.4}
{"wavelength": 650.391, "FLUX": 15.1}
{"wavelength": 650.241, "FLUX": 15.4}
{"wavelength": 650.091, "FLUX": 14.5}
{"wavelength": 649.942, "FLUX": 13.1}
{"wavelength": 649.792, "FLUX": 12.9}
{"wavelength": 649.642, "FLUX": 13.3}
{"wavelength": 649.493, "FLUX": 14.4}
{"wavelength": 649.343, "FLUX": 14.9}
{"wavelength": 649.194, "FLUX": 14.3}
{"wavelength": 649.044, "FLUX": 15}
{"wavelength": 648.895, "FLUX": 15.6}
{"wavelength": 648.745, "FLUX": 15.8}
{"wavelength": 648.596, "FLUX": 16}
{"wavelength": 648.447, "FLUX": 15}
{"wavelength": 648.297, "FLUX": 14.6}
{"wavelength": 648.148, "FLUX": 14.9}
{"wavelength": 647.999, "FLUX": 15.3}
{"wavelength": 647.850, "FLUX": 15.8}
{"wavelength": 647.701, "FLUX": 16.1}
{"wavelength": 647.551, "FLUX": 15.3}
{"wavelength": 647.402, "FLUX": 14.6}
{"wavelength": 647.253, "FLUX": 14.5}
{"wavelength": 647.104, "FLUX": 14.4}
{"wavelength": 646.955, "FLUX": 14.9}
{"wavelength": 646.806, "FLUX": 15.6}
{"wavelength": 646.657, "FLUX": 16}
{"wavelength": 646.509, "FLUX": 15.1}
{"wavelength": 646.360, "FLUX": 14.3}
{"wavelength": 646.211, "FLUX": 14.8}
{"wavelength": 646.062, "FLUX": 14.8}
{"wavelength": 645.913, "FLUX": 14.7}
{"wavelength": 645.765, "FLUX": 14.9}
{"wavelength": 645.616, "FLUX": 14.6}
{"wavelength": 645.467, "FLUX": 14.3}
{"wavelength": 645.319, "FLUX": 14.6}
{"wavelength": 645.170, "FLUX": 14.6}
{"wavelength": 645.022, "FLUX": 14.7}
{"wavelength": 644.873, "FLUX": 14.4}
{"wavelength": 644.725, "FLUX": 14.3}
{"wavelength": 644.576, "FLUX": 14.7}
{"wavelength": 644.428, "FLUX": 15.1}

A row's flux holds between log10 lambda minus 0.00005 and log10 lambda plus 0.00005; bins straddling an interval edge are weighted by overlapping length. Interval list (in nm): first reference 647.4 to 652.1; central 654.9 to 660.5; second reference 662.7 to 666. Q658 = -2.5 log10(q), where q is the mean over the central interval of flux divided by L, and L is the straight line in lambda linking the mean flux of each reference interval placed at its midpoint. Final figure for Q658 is -0.239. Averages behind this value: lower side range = 14.8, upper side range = 14.4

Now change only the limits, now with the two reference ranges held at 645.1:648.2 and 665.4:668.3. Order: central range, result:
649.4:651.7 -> 0.035 mag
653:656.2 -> -0.142 mag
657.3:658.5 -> -0.195 mag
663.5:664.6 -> 0.021 mag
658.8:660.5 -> -0.024 mag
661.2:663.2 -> -0.039 mag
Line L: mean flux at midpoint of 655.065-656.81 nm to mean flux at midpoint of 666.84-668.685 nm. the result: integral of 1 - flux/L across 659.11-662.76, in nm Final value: 0.83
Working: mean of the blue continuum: 22.6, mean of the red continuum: 15.2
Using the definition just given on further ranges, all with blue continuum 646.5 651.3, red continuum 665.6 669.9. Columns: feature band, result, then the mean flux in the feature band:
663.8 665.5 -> 0.04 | 14.2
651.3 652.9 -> -0.02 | 15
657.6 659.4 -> -0.36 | 17.6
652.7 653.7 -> -0.03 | 15.2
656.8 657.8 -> 0.03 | 14.2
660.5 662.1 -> 0.00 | 14.6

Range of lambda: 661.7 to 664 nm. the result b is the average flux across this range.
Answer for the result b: 15.2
